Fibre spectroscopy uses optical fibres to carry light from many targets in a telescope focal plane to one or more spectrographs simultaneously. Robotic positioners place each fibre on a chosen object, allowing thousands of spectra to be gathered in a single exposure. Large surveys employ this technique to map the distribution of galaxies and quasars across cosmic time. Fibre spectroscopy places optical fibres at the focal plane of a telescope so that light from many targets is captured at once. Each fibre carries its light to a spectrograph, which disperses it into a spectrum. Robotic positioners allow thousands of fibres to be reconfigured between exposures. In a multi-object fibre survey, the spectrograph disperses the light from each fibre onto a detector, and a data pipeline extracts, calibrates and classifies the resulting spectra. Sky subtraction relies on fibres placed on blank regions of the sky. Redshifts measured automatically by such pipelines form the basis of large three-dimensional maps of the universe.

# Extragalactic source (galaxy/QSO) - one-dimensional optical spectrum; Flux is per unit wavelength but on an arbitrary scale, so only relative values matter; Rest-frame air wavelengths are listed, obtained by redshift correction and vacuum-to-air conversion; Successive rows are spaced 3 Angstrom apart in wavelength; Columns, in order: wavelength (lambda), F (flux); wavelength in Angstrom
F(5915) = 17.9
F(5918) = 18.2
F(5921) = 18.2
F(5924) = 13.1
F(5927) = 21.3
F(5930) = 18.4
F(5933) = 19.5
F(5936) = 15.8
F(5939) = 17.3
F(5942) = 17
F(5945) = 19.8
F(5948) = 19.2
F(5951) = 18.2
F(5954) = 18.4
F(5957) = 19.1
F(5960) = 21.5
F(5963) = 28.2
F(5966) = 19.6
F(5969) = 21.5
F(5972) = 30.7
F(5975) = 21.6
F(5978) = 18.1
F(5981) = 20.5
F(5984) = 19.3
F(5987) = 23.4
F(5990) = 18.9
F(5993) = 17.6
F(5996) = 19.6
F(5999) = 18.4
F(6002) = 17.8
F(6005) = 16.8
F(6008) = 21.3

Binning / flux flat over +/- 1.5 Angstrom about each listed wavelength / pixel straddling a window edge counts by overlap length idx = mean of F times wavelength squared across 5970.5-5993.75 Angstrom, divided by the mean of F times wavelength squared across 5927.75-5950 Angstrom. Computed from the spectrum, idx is 1.2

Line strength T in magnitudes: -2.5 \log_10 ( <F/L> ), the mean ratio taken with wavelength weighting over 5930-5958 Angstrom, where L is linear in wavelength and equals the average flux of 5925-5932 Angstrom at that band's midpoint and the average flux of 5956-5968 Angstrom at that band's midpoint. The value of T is 0.13 mag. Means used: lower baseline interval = 19.3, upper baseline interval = 22.2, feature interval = 18.2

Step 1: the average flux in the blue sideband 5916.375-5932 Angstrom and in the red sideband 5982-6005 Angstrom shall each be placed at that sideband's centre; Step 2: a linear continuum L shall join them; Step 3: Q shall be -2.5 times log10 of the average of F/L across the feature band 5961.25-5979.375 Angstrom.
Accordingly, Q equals -0.237 mag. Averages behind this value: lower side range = 17.9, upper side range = 19.1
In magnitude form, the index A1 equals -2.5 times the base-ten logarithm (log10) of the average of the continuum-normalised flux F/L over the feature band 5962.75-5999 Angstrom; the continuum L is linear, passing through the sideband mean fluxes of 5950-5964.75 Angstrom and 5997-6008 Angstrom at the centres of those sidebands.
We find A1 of -0.082 mag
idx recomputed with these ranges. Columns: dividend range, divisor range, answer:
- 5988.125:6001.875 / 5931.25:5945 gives 1.08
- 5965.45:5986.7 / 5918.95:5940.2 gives 1.25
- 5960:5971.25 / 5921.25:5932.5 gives 1.33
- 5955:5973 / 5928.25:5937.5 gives 1.30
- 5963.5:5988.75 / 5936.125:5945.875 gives 1.27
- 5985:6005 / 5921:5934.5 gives 1.08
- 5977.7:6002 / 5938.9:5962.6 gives 1.02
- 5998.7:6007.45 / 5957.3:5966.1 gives 0.79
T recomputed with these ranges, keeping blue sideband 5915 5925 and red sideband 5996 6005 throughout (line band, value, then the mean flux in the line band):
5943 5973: -0.22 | 21.4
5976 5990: -0.13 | 20.2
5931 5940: -0.03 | 17.6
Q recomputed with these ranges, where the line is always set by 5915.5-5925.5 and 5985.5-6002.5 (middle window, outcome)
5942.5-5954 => -0.07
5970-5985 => -0.18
